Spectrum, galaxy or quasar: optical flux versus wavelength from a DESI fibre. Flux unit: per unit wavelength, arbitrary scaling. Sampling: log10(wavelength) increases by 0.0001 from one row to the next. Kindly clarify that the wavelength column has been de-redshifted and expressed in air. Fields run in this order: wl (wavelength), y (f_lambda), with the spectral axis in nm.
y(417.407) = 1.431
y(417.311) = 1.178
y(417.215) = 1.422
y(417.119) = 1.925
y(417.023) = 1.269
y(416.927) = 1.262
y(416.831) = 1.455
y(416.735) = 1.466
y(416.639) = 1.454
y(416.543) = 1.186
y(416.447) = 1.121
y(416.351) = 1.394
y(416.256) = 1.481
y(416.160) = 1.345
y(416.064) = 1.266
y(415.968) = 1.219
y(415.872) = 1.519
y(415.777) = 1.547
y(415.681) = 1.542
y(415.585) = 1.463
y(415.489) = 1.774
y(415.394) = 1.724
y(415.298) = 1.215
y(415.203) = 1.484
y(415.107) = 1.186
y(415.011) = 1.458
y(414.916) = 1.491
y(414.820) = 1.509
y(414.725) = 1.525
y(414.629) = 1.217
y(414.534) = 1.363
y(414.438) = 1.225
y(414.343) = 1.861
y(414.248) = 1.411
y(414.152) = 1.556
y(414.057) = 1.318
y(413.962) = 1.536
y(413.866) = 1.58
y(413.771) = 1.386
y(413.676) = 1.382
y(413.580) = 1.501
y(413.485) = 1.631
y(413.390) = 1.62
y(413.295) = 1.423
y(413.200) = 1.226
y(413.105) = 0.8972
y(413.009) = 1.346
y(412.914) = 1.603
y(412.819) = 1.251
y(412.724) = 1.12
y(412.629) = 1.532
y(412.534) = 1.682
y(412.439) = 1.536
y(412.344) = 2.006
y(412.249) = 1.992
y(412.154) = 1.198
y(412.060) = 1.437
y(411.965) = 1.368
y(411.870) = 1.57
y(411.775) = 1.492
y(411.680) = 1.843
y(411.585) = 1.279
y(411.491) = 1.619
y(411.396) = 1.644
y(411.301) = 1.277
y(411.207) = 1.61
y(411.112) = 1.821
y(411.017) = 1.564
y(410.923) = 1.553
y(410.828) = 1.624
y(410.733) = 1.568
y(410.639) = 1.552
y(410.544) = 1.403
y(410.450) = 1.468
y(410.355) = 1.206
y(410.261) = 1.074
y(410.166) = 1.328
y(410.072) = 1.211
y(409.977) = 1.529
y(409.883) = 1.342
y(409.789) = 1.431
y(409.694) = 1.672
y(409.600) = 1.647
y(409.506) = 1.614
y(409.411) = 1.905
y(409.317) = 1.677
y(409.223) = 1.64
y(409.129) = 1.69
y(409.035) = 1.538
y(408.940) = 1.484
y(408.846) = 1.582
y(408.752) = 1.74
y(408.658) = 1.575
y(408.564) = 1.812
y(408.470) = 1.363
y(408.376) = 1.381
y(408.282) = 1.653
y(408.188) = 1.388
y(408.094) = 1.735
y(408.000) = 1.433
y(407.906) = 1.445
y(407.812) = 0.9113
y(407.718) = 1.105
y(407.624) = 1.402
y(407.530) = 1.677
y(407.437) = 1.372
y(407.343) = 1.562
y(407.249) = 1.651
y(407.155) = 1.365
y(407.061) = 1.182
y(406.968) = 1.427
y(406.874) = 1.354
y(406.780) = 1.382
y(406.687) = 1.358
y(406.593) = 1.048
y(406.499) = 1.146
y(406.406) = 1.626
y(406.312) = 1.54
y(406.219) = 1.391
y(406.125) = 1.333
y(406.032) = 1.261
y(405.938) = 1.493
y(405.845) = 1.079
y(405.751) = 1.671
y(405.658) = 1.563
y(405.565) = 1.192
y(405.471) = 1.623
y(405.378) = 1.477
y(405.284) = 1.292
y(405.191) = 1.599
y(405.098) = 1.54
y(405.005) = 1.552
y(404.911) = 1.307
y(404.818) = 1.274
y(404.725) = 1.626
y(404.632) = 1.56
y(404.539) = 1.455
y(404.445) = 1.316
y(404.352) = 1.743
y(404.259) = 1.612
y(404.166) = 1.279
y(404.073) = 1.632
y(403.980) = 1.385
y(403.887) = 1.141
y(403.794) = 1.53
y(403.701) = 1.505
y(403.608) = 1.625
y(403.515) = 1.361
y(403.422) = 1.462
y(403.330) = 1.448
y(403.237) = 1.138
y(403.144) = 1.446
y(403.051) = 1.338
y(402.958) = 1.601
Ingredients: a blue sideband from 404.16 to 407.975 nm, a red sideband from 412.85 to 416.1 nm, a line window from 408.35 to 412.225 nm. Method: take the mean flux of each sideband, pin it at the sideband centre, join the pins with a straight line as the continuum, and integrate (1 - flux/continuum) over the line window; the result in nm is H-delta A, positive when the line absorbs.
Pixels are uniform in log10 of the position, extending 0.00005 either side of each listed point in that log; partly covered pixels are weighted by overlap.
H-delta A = -0.27 nm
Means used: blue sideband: 1.41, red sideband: 1.44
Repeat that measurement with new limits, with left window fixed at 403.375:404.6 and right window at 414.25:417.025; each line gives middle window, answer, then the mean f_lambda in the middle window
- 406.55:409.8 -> -0.100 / 1.49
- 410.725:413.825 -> -0.153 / 1.5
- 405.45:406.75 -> 0.073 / 1.38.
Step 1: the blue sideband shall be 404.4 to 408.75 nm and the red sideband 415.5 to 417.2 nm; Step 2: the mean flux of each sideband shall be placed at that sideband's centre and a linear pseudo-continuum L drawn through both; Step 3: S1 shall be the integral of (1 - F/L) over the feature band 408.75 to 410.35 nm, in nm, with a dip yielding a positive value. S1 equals -0.11 nm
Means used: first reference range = 1.43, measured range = 1.52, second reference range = 1.41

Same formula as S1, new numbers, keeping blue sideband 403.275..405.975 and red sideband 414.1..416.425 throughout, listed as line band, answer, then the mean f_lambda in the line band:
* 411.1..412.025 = -0.06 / 1.54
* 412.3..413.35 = 0.02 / 1.42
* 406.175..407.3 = 0.06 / 1.37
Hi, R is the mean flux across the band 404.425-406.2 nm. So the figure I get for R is 1.43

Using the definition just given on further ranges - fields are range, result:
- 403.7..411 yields 1.46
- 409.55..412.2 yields 1.48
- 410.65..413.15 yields 1.52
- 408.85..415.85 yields 1.49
